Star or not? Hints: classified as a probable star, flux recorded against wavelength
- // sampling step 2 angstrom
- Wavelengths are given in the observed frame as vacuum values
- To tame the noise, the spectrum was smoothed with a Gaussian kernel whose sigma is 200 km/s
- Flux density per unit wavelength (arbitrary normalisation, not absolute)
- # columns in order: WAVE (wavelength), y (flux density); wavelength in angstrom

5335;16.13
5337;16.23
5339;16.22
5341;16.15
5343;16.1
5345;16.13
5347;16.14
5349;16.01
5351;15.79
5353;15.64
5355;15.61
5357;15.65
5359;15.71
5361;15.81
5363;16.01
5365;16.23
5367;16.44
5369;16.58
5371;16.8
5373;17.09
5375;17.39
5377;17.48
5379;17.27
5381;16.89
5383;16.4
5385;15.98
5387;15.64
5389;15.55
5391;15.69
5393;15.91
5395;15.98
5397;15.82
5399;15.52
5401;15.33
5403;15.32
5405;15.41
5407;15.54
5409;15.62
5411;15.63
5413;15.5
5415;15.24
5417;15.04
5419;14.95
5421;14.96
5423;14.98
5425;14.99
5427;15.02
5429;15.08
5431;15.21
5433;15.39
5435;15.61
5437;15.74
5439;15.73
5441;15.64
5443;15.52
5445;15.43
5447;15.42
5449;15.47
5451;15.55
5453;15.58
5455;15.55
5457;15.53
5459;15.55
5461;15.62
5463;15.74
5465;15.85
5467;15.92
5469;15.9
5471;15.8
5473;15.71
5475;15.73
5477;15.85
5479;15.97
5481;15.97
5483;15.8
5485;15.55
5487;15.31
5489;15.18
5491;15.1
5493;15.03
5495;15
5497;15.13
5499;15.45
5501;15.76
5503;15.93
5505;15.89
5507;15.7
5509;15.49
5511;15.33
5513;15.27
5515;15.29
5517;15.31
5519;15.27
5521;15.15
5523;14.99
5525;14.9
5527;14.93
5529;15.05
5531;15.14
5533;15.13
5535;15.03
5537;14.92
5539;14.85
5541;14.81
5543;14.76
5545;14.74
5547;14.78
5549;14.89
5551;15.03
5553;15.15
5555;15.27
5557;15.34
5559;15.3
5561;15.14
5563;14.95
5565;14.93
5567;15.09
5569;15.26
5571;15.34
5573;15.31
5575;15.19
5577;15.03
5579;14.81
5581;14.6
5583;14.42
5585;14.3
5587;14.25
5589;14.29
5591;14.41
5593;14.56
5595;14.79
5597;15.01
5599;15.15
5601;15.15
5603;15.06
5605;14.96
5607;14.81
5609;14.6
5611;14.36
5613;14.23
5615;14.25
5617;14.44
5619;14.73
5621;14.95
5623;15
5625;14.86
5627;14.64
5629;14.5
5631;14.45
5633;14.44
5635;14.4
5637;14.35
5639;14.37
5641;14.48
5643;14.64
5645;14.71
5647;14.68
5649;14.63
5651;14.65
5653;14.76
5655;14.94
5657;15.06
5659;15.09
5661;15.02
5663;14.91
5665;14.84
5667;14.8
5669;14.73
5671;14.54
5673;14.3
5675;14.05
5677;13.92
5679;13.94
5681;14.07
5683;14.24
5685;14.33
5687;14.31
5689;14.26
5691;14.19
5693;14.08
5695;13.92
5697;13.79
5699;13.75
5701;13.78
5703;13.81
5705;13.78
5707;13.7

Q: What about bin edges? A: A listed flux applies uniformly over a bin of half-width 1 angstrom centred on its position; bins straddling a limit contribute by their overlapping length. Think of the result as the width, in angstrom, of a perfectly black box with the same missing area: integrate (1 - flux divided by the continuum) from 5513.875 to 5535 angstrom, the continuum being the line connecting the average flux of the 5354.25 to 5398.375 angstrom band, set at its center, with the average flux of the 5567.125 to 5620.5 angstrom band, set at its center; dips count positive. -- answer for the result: 0.2 angstrom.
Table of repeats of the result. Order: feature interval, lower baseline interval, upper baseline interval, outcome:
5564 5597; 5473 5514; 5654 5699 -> 0.4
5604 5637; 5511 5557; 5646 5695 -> 0.2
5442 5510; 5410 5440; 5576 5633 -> -2.2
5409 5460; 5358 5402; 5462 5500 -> 1.6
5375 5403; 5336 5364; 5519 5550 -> -0.7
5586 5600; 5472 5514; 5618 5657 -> 0.3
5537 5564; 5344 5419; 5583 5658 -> 0.1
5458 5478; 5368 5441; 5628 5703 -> -0.4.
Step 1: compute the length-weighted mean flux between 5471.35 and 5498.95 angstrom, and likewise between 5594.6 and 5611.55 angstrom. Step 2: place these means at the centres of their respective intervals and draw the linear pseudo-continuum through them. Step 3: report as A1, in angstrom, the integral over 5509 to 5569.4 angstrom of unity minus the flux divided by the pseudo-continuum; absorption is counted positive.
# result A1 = 0.6 angstrom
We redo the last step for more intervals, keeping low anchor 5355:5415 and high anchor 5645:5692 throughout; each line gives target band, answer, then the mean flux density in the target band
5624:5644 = 0.28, 14.5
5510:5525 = 0.13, 15.2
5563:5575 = -0.08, 15.2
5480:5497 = 0.16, 15.4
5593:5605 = -0.06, 15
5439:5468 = 0.16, 15.6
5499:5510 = -0.22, 15.7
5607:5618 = 0.31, 14.4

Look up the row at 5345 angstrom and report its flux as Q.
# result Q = 16.13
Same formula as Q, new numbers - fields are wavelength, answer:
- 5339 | 16.22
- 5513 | 15.27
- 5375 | 17.39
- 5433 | 15.39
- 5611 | 14.36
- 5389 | 15.55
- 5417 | 15.04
